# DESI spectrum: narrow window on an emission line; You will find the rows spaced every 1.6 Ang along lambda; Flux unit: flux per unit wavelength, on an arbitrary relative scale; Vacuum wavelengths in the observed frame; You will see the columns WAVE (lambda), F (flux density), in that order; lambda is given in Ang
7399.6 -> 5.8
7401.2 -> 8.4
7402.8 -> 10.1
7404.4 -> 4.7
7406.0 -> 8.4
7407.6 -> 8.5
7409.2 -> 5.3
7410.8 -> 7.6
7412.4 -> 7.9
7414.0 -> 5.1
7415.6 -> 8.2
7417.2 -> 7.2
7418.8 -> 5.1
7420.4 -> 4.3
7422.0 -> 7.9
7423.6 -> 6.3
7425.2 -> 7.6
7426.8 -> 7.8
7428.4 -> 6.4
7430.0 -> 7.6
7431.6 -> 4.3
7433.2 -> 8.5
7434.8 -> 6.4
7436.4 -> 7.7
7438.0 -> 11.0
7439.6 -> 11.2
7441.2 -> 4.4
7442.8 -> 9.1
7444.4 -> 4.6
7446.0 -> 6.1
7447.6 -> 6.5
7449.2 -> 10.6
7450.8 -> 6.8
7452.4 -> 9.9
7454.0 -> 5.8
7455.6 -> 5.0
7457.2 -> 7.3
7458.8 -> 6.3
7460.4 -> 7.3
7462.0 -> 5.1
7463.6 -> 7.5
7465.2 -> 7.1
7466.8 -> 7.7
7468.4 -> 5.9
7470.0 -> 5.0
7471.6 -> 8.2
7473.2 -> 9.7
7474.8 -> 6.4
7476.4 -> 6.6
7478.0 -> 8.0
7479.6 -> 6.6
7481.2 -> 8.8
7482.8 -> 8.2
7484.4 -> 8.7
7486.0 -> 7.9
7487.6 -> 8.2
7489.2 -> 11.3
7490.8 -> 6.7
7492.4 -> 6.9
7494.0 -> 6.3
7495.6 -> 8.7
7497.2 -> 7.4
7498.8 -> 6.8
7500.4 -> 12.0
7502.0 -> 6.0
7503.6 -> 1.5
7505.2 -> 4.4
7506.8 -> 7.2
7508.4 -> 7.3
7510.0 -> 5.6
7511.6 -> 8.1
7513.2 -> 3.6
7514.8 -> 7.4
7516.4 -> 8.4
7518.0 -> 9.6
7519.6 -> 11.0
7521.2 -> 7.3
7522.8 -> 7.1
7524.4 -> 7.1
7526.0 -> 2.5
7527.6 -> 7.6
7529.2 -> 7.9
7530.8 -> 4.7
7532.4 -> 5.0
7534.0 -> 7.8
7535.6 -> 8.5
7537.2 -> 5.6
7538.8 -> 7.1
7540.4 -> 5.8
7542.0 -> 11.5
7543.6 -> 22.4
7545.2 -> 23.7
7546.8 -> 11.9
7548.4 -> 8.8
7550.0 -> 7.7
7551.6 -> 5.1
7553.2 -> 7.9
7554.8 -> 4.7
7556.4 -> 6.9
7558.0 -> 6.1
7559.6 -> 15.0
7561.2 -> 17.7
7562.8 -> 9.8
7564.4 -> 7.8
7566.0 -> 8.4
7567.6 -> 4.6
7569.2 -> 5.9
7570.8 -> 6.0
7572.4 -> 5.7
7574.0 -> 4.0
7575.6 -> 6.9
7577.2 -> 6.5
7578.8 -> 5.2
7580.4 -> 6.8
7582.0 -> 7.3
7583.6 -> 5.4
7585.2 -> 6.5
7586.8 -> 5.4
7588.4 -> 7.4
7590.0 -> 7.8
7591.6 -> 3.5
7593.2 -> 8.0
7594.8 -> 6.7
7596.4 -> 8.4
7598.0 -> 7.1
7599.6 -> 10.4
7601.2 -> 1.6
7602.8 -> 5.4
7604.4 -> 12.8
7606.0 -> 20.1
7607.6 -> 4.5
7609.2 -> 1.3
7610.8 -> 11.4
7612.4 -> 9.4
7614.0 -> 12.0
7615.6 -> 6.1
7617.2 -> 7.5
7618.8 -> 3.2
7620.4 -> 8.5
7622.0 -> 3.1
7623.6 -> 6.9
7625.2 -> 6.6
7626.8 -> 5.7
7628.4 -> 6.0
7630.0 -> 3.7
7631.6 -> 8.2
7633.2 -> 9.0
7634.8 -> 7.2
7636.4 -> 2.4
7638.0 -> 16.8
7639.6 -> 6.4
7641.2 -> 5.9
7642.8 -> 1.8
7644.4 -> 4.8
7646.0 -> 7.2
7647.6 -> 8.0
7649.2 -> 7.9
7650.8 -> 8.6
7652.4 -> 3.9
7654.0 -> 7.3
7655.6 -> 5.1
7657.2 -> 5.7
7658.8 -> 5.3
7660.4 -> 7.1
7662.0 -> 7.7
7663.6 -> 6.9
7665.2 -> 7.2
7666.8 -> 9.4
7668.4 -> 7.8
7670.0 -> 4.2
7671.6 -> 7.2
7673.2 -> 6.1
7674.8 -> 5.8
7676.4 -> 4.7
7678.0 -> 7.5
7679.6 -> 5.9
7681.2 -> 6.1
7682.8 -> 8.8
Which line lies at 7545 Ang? [S II] 6716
